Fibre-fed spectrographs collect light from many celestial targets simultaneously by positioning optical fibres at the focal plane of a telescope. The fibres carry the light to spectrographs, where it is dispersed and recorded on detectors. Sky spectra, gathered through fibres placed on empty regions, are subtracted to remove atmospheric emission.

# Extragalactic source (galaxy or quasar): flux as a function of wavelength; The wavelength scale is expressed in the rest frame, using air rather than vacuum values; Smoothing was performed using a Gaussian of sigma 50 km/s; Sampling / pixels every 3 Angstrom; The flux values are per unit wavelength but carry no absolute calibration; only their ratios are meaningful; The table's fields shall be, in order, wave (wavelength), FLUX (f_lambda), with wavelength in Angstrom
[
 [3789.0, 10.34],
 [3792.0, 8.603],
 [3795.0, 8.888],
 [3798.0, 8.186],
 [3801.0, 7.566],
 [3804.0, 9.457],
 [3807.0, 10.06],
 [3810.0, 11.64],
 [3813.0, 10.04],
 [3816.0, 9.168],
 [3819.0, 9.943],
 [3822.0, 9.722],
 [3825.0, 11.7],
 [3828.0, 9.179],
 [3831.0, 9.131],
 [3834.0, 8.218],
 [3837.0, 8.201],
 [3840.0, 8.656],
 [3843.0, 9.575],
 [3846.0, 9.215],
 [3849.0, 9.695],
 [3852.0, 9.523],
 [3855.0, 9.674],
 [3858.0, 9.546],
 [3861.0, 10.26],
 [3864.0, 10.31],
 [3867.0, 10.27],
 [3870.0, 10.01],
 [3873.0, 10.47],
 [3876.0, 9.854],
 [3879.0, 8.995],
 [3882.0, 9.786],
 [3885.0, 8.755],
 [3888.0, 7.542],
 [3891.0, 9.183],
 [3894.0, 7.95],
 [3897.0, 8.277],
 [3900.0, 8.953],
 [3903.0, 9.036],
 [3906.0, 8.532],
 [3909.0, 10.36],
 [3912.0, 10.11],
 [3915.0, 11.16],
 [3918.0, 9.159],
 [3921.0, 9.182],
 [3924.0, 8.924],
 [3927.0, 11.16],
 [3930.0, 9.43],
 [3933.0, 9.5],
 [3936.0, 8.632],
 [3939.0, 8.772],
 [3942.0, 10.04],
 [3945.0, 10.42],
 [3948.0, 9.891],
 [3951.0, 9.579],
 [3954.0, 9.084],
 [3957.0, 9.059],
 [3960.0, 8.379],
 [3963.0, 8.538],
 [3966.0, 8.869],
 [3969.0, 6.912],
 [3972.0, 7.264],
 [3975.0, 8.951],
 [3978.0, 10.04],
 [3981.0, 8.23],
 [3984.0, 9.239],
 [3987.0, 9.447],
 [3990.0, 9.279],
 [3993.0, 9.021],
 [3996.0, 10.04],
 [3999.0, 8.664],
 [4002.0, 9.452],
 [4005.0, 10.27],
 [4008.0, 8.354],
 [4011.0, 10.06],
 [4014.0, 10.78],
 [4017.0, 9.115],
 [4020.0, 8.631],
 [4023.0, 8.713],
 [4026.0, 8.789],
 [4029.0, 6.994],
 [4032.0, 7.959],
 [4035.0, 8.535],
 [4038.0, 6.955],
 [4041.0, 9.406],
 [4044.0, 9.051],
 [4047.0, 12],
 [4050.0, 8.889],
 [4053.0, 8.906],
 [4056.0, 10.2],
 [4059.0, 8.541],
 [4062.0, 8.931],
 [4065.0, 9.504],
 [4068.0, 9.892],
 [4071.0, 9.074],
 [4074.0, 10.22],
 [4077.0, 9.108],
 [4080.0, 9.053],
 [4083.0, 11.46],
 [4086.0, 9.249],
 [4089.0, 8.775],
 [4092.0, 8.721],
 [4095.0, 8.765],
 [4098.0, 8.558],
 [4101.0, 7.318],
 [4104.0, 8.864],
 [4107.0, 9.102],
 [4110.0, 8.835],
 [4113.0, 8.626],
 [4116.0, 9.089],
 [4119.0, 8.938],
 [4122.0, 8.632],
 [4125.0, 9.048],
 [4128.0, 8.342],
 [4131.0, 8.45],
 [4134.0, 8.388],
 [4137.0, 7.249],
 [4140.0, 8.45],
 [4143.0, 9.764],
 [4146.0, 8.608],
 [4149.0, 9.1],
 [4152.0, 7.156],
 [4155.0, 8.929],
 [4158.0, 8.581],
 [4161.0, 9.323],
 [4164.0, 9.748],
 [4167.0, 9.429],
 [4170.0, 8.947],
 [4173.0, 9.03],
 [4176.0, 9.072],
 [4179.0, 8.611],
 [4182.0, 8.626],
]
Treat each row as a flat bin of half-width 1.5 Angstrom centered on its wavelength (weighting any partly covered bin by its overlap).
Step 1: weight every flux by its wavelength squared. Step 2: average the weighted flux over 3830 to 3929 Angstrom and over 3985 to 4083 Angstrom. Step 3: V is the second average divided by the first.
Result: 1.1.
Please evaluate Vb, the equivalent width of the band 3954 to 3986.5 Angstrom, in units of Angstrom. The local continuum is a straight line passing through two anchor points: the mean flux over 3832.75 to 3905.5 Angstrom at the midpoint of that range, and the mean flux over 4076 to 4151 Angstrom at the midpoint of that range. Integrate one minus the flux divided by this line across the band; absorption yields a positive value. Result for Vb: 1.7 Angstrom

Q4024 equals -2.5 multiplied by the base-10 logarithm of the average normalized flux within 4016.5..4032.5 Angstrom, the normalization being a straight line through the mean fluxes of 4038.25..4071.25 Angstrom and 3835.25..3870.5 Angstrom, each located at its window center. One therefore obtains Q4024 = 0.13 mag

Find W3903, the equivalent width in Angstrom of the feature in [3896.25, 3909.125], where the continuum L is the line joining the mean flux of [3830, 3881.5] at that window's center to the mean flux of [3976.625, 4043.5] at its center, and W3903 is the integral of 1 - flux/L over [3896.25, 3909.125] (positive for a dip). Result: 0.6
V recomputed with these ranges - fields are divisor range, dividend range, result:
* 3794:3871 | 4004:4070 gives 1.06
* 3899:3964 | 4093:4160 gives 1.00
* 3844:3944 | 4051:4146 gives 1.05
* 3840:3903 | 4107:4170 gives 1.07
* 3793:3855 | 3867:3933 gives 1.04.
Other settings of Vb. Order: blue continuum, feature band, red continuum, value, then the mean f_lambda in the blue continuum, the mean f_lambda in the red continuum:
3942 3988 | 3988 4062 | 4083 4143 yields -2.1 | 8.96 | 8.7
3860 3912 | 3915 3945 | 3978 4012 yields -0.8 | 9.34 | 9.3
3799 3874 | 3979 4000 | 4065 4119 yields 0.3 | 9.63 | 9.11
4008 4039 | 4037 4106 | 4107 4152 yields -4.4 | 8.67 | 8.64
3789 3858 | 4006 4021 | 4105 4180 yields -0.7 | 9.39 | 8.78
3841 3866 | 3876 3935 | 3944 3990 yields 0.5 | 9.71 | 8.92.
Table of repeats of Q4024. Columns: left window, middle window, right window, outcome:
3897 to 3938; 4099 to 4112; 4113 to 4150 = 0.03 mag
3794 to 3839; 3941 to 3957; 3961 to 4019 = -0.07 mag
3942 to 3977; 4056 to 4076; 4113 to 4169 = -0.07 mag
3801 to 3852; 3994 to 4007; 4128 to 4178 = -0.05 mag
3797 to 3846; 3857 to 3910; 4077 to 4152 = -0.01 mag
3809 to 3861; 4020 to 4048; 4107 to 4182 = 0.05 mag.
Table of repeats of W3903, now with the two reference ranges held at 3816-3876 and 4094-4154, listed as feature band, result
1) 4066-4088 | -2.4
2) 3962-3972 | 1.3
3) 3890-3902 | 1.1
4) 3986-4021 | -1.6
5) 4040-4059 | -1.7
